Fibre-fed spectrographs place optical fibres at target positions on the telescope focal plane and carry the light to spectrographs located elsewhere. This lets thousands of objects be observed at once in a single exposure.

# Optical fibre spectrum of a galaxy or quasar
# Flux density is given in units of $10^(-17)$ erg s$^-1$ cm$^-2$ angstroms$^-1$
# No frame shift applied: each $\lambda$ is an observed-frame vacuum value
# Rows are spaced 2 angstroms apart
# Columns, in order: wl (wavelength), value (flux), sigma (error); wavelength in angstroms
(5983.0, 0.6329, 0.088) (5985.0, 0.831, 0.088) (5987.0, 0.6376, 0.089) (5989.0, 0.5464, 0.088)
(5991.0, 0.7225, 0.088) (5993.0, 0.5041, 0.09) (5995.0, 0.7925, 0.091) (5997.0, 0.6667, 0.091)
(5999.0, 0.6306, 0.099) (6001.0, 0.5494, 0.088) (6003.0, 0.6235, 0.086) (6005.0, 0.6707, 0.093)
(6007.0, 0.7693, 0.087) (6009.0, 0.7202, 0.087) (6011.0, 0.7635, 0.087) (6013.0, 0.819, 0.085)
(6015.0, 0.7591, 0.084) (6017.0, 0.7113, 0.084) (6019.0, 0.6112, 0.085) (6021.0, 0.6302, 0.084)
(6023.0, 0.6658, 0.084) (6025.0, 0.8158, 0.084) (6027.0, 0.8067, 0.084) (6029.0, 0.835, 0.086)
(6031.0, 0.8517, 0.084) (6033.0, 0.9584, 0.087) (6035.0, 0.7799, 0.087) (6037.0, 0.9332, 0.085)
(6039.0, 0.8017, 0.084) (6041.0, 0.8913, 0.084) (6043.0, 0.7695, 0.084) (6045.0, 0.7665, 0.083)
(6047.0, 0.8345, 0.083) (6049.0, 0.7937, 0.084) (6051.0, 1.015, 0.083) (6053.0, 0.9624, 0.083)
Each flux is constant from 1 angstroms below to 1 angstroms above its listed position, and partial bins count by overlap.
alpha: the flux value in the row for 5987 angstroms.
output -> 0.6376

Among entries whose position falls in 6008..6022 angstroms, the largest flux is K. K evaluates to 0.819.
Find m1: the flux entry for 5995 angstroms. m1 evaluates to 0.7925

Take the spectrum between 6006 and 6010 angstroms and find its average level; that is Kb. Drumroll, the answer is 0.745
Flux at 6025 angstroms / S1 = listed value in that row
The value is 0.8158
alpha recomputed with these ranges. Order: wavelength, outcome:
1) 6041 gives 0.8913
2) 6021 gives 0.6302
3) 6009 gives 0.7202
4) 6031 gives 0.8517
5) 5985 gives 0.831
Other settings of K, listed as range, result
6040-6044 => 0.8913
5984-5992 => 0.831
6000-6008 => 0.7693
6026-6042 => 0.9584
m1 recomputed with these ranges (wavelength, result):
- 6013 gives 0.819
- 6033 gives 0.9584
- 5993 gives 0.5041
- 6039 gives 0.8017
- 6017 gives 0.7113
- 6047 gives 0.8345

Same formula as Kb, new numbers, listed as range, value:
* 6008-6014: 0.768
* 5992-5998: 0.654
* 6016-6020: 0.661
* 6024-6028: 0.811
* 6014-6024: 0.676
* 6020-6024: 0.648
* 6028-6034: 0.882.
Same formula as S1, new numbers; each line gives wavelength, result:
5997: 0.6667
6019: 0.6112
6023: 0.6658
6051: 1.015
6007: 0.7693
